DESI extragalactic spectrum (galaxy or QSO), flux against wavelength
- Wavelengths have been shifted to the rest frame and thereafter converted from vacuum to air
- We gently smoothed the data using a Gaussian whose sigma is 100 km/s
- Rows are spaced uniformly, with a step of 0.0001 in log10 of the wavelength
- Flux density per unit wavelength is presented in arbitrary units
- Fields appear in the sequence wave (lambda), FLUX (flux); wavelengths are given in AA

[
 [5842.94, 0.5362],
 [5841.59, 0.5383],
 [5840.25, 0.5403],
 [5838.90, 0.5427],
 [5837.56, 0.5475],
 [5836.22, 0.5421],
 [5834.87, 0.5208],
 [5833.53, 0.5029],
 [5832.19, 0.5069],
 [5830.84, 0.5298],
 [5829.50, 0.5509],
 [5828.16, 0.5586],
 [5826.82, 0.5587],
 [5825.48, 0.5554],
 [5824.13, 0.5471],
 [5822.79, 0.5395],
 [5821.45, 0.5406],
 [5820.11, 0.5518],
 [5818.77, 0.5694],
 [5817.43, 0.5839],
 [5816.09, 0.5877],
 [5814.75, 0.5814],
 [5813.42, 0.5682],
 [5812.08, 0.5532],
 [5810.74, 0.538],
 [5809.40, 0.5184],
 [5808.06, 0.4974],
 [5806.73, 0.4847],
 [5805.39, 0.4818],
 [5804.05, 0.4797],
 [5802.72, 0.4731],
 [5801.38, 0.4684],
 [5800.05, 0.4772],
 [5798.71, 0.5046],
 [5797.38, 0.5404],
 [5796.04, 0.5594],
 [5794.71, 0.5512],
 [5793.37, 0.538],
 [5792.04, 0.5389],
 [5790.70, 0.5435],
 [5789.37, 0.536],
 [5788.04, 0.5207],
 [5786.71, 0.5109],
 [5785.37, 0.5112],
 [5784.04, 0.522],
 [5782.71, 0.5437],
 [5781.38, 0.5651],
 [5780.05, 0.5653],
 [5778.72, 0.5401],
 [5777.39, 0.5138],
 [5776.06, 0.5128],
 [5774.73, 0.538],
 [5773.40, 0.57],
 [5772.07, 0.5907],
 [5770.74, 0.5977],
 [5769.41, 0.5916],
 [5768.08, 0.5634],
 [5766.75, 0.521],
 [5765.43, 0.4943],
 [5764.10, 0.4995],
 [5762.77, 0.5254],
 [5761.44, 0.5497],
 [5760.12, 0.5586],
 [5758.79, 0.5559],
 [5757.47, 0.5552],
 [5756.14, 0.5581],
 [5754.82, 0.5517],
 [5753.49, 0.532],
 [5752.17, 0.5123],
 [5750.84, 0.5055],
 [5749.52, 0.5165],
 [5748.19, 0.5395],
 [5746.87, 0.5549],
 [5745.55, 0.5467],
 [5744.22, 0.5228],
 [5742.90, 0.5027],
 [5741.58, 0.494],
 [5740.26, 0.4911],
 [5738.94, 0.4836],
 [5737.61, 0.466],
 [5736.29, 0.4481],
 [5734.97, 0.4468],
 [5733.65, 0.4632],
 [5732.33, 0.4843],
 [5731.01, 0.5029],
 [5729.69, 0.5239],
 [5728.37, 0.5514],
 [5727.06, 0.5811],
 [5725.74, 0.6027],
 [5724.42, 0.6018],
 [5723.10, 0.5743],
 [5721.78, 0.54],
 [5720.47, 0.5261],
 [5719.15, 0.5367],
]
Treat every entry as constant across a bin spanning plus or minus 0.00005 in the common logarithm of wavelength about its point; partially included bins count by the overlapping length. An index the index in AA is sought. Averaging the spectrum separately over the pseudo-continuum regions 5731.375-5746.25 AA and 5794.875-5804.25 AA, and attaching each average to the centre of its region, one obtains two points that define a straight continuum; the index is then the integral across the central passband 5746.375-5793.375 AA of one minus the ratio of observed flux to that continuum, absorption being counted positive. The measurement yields -4.20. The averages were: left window 0.487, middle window 0.54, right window 0.505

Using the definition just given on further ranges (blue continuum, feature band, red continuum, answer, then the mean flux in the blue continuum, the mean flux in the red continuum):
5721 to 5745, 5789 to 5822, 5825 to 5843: 0.1 AA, 0.516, 0.538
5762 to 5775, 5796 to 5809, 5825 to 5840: 1.2 AA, 0.549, 0.538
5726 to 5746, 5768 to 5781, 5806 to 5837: -0.9 AA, 0.502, 0.543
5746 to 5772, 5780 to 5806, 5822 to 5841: 1.0 AA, 0.542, 0.539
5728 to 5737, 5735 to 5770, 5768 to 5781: -0.2 AA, 0.487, 0.558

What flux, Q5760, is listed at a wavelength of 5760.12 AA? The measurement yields 0.5586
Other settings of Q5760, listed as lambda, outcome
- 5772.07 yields 0.5907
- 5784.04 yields 0.522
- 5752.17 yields 0.5123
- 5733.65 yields 0.4632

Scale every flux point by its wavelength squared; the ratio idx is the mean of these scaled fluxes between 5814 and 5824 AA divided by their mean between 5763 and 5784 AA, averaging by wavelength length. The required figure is 1.05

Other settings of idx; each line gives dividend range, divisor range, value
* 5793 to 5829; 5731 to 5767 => 1.06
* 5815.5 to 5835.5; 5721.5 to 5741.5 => 1.09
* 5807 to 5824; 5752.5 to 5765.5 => 1.04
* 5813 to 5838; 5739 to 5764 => 1.06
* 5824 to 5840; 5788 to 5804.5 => 1.05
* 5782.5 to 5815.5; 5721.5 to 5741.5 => 1.03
